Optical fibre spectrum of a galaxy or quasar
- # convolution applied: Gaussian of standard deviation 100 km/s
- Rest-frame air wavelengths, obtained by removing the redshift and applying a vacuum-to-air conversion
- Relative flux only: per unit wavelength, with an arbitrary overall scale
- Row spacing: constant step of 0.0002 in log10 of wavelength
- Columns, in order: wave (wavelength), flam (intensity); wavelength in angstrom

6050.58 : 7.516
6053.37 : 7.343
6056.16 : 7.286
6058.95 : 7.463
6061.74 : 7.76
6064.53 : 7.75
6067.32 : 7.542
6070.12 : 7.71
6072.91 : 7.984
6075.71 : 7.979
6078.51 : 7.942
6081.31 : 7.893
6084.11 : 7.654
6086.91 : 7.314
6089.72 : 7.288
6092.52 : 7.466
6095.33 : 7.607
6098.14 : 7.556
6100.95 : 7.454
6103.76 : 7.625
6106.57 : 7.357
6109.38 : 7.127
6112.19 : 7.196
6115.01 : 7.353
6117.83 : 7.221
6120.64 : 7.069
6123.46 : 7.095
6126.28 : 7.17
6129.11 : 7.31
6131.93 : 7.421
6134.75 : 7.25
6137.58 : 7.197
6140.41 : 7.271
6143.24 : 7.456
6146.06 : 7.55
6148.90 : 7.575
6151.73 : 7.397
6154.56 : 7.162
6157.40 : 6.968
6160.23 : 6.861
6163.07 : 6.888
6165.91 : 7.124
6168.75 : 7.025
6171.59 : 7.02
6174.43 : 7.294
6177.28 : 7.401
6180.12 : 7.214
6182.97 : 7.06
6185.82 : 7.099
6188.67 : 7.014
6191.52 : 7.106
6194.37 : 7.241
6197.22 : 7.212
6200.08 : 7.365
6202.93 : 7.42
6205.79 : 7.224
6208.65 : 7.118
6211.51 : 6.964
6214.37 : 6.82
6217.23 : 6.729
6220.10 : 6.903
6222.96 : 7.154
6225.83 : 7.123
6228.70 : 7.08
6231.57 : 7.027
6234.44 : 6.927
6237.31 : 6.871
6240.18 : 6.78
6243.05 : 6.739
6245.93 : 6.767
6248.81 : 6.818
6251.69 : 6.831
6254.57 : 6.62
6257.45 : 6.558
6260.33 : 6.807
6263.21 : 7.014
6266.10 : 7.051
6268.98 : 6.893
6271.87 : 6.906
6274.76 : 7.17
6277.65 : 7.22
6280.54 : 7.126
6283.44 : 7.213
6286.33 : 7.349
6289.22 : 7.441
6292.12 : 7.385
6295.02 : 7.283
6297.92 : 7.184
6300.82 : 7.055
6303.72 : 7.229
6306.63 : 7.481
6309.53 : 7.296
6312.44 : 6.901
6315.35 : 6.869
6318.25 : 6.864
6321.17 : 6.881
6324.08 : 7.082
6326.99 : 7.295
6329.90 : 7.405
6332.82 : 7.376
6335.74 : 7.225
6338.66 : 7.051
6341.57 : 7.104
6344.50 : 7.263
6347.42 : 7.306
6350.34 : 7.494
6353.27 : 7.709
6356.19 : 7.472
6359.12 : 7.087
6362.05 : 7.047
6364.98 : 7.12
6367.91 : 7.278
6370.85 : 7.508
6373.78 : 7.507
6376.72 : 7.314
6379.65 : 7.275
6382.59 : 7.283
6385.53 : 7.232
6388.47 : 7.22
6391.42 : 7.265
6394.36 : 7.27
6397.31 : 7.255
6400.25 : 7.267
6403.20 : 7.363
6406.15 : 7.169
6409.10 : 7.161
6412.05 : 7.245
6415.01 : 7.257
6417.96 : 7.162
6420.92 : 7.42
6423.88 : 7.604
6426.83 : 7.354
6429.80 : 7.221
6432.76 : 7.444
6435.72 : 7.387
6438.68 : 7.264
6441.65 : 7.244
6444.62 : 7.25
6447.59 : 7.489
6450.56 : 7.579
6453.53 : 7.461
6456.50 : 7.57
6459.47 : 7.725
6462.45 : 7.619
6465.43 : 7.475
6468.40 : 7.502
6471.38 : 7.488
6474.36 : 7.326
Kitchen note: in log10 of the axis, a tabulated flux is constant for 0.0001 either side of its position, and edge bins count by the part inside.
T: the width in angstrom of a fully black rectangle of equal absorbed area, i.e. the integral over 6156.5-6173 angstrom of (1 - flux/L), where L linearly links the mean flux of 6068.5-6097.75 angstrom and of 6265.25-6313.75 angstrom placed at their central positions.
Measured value 1.1 angstrom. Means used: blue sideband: 7.68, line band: 6.98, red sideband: 7.19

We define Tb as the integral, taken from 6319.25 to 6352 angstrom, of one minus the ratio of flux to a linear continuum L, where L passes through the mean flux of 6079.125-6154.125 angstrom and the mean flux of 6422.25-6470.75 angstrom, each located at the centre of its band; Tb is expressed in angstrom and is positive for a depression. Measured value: 0.9 angstrom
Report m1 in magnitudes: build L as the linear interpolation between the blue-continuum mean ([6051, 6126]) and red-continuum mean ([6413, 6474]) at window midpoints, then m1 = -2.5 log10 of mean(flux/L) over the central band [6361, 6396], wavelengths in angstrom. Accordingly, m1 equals 0.02 mag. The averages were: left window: 7.5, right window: 7.42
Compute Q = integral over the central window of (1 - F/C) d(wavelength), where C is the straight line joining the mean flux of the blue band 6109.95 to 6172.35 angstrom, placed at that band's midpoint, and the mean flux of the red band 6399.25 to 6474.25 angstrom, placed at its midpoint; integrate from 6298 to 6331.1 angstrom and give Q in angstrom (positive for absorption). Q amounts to 0.9 angstrom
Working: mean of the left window 7.21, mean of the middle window 7.12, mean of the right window 7.39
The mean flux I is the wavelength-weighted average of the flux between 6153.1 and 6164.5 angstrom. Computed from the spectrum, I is 6.97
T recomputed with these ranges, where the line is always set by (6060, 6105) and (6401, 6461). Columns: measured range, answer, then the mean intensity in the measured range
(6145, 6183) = 2.03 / 7.18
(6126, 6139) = 0.57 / 7.27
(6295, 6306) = 0.41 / 7.2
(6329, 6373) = 0.80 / 7.3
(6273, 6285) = 0.51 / 7.18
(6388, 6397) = 0.17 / 7.25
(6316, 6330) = 0.74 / 7.07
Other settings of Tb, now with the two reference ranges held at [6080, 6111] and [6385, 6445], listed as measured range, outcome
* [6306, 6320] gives 0.6 angstrom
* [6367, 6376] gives -0.1 angstrom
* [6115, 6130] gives 0.6 angstrom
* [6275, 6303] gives 0.5 angstrom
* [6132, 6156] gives 0.3 angstrom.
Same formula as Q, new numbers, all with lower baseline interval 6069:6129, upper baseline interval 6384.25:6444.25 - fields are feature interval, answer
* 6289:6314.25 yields 0.4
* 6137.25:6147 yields 0.1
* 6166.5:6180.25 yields 0.5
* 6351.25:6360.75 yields -0.1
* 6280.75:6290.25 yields 0.1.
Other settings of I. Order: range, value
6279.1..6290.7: 7.28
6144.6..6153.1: 7.51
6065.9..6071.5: 7.62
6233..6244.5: 6.83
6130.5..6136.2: 7.34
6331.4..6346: 7.2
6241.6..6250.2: 6.77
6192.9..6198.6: 7.23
